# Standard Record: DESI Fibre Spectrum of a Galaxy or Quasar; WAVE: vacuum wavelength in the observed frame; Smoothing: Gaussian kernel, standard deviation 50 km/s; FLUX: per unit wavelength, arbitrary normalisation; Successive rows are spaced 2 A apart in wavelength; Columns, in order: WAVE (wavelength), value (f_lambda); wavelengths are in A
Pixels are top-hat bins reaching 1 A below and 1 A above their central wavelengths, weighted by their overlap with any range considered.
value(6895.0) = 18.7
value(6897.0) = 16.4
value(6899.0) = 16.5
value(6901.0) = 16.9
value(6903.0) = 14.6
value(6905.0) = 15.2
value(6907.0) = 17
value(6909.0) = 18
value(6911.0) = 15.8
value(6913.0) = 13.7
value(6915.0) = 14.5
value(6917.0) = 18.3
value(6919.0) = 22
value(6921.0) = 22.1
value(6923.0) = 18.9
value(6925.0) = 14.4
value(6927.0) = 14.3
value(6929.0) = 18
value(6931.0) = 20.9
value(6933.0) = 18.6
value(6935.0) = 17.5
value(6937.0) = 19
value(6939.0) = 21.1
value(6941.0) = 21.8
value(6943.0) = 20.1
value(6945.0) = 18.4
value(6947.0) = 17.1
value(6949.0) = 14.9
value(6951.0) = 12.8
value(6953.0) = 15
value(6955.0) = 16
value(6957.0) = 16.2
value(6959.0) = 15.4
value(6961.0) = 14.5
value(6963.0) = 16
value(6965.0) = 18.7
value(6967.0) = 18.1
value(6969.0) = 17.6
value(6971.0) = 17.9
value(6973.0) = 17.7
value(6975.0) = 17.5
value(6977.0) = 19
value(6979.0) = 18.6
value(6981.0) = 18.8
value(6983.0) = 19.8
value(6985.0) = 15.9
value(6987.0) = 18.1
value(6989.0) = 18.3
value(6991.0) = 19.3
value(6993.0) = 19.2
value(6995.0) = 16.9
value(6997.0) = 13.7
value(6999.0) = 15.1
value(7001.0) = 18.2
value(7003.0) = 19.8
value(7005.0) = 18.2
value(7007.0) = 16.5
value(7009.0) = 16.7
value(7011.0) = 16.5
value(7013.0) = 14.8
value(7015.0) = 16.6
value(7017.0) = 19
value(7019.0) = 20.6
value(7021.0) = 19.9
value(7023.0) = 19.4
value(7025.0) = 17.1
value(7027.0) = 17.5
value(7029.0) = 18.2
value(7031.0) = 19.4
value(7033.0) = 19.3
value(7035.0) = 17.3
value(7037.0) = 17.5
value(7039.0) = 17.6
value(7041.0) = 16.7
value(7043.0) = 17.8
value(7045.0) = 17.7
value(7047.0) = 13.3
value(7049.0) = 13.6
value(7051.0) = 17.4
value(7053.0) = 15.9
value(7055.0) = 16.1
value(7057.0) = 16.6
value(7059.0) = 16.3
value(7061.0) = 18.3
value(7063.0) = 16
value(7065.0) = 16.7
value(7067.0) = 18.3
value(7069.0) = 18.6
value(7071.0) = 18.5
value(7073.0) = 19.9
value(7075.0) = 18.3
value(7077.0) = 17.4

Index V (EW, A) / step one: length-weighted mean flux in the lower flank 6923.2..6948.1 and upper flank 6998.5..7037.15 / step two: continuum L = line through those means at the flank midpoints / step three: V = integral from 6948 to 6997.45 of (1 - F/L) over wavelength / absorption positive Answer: 3.1 A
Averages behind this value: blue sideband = 18.4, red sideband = 17.9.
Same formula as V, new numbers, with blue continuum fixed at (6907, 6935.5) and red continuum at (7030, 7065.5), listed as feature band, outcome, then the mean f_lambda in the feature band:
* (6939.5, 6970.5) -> 0.9 A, 16.9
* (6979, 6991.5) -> -0.8 A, 18.3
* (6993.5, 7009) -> 0.2 A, 17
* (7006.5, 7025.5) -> -0.8 A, 17.8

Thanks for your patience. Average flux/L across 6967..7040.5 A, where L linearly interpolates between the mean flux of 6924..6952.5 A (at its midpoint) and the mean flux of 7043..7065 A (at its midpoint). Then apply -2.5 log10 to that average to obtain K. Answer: -0.06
